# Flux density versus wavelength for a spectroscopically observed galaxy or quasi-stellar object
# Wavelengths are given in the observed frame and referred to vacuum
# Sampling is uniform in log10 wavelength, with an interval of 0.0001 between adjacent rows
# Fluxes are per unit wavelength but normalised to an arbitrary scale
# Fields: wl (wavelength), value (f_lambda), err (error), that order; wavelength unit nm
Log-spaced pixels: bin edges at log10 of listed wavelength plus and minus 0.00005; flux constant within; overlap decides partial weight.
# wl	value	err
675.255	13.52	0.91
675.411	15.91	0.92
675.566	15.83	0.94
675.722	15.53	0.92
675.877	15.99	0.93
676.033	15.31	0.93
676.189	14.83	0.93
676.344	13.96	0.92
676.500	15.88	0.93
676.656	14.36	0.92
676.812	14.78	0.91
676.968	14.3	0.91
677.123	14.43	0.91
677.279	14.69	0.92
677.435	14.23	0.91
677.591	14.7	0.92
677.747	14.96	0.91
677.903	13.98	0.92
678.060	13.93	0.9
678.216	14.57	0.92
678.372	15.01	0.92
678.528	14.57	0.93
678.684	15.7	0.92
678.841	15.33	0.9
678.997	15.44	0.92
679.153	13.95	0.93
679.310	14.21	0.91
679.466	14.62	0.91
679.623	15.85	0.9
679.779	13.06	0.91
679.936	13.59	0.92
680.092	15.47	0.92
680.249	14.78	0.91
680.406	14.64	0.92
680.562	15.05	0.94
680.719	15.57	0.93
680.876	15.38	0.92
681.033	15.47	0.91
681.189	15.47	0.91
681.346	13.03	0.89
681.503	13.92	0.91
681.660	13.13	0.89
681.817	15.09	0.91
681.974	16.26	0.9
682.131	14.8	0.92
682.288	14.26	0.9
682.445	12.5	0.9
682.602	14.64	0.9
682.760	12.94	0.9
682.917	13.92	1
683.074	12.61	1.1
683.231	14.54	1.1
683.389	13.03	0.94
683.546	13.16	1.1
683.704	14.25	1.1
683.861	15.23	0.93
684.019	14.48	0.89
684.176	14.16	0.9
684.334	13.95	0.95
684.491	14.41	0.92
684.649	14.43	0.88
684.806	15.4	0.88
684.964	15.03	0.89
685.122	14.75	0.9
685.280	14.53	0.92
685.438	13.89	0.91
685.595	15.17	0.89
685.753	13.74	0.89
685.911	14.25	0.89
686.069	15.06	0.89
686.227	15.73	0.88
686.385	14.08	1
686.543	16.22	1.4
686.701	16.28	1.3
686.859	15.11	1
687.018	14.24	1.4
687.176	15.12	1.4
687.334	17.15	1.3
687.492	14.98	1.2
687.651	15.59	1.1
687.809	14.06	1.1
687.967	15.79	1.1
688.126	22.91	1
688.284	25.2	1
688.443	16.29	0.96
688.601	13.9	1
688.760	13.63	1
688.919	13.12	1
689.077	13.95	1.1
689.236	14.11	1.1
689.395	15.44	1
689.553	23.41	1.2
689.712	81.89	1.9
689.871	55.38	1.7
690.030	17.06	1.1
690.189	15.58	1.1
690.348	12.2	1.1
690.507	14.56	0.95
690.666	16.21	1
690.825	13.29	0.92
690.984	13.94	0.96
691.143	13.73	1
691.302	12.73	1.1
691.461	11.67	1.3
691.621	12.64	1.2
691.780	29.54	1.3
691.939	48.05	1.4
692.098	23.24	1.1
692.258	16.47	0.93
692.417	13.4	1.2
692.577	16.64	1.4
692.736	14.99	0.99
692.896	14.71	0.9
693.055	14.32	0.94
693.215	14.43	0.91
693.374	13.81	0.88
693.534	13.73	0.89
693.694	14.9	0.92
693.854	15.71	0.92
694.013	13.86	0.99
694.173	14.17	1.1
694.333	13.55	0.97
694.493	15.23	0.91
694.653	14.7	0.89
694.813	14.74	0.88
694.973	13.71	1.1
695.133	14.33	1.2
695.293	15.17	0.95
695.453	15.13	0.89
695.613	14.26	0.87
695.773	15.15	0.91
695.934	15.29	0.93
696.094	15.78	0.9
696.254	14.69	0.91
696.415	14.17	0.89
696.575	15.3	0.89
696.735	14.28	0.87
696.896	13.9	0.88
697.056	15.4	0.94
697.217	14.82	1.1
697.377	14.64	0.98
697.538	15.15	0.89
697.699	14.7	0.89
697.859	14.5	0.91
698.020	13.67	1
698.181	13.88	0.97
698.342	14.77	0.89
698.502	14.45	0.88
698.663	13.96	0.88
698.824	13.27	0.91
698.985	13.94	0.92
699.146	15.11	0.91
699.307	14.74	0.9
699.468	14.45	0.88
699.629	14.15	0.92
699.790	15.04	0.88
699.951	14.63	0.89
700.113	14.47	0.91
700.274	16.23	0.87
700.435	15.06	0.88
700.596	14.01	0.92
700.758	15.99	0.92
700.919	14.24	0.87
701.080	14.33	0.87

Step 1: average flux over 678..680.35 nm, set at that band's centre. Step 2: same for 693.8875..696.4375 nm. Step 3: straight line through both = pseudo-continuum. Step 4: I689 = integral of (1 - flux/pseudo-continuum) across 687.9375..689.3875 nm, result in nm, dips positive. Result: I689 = -0.18 nm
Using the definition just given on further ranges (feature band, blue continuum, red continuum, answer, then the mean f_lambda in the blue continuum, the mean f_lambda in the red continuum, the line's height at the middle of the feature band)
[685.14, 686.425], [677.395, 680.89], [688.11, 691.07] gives 0.31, 14.7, 21.6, 19.1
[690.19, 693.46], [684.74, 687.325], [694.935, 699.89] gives -0.49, 15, 14.6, 14.8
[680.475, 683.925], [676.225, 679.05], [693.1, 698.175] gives 0.09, 14.7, 14.6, 14.7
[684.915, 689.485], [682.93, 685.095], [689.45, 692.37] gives 0.74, 14.2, 23.8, 18.6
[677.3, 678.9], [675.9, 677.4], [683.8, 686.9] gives 0.01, 14.8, 14.8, 14.8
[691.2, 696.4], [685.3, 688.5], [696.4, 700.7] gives -0.36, 16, 14.6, 15.2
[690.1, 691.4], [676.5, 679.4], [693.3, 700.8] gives 0.05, 14.7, 14.6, 14.6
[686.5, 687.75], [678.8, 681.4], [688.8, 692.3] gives 0.27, 14.8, 22.2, 19.7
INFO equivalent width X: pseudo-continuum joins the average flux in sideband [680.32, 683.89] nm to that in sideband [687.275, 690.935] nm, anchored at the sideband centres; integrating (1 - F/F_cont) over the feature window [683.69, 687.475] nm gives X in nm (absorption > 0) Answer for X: 0.552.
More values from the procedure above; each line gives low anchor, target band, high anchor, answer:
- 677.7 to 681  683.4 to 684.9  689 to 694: 0.222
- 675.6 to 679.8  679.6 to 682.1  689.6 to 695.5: 0.152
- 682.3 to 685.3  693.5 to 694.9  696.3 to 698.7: -0.011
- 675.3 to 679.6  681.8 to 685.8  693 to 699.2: 0.128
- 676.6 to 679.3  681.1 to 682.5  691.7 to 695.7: 0.081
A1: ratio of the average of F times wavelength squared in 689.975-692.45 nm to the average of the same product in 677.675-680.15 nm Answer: 1.27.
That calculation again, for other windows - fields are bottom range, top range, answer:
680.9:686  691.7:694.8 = 1.27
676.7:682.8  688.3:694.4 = 1.35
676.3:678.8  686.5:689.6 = 1.14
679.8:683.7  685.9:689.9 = 1.41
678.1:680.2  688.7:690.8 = 1.64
